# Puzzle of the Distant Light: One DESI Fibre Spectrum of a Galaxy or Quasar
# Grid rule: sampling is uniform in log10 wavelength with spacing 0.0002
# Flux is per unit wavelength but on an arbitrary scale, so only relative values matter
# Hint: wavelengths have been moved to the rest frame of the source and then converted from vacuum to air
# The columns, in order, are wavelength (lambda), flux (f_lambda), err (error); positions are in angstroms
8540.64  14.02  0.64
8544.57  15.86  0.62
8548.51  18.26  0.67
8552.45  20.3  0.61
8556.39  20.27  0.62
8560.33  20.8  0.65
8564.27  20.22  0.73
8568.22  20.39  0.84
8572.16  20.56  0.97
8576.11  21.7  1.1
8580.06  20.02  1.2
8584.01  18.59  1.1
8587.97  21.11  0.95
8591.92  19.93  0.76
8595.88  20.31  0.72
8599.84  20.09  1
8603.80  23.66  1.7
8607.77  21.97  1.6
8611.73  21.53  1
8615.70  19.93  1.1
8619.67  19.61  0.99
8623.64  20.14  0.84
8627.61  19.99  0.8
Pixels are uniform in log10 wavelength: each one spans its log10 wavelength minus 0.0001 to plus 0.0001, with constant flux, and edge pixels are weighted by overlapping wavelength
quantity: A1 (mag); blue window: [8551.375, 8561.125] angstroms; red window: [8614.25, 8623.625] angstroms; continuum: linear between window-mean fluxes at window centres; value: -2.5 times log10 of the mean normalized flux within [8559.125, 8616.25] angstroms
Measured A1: -0.032 mag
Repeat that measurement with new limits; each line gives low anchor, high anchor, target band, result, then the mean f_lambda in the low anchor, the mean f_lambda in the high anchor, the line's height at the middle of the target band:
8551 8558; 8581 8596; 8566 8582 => -0.03 mag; 20.3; 19.9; 20.1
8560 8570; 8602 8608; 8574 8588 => 0.06 mag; 20.4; 23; 21.5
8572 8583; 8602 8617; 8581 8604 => 0.04 mag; 20.6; 21.8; 21.2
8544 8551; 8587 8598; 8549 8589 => -0.08 mag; 17.5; 20.4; 18.9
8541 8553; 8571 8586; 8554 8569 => -0.10 mag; 17.3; 20.2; 18.6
